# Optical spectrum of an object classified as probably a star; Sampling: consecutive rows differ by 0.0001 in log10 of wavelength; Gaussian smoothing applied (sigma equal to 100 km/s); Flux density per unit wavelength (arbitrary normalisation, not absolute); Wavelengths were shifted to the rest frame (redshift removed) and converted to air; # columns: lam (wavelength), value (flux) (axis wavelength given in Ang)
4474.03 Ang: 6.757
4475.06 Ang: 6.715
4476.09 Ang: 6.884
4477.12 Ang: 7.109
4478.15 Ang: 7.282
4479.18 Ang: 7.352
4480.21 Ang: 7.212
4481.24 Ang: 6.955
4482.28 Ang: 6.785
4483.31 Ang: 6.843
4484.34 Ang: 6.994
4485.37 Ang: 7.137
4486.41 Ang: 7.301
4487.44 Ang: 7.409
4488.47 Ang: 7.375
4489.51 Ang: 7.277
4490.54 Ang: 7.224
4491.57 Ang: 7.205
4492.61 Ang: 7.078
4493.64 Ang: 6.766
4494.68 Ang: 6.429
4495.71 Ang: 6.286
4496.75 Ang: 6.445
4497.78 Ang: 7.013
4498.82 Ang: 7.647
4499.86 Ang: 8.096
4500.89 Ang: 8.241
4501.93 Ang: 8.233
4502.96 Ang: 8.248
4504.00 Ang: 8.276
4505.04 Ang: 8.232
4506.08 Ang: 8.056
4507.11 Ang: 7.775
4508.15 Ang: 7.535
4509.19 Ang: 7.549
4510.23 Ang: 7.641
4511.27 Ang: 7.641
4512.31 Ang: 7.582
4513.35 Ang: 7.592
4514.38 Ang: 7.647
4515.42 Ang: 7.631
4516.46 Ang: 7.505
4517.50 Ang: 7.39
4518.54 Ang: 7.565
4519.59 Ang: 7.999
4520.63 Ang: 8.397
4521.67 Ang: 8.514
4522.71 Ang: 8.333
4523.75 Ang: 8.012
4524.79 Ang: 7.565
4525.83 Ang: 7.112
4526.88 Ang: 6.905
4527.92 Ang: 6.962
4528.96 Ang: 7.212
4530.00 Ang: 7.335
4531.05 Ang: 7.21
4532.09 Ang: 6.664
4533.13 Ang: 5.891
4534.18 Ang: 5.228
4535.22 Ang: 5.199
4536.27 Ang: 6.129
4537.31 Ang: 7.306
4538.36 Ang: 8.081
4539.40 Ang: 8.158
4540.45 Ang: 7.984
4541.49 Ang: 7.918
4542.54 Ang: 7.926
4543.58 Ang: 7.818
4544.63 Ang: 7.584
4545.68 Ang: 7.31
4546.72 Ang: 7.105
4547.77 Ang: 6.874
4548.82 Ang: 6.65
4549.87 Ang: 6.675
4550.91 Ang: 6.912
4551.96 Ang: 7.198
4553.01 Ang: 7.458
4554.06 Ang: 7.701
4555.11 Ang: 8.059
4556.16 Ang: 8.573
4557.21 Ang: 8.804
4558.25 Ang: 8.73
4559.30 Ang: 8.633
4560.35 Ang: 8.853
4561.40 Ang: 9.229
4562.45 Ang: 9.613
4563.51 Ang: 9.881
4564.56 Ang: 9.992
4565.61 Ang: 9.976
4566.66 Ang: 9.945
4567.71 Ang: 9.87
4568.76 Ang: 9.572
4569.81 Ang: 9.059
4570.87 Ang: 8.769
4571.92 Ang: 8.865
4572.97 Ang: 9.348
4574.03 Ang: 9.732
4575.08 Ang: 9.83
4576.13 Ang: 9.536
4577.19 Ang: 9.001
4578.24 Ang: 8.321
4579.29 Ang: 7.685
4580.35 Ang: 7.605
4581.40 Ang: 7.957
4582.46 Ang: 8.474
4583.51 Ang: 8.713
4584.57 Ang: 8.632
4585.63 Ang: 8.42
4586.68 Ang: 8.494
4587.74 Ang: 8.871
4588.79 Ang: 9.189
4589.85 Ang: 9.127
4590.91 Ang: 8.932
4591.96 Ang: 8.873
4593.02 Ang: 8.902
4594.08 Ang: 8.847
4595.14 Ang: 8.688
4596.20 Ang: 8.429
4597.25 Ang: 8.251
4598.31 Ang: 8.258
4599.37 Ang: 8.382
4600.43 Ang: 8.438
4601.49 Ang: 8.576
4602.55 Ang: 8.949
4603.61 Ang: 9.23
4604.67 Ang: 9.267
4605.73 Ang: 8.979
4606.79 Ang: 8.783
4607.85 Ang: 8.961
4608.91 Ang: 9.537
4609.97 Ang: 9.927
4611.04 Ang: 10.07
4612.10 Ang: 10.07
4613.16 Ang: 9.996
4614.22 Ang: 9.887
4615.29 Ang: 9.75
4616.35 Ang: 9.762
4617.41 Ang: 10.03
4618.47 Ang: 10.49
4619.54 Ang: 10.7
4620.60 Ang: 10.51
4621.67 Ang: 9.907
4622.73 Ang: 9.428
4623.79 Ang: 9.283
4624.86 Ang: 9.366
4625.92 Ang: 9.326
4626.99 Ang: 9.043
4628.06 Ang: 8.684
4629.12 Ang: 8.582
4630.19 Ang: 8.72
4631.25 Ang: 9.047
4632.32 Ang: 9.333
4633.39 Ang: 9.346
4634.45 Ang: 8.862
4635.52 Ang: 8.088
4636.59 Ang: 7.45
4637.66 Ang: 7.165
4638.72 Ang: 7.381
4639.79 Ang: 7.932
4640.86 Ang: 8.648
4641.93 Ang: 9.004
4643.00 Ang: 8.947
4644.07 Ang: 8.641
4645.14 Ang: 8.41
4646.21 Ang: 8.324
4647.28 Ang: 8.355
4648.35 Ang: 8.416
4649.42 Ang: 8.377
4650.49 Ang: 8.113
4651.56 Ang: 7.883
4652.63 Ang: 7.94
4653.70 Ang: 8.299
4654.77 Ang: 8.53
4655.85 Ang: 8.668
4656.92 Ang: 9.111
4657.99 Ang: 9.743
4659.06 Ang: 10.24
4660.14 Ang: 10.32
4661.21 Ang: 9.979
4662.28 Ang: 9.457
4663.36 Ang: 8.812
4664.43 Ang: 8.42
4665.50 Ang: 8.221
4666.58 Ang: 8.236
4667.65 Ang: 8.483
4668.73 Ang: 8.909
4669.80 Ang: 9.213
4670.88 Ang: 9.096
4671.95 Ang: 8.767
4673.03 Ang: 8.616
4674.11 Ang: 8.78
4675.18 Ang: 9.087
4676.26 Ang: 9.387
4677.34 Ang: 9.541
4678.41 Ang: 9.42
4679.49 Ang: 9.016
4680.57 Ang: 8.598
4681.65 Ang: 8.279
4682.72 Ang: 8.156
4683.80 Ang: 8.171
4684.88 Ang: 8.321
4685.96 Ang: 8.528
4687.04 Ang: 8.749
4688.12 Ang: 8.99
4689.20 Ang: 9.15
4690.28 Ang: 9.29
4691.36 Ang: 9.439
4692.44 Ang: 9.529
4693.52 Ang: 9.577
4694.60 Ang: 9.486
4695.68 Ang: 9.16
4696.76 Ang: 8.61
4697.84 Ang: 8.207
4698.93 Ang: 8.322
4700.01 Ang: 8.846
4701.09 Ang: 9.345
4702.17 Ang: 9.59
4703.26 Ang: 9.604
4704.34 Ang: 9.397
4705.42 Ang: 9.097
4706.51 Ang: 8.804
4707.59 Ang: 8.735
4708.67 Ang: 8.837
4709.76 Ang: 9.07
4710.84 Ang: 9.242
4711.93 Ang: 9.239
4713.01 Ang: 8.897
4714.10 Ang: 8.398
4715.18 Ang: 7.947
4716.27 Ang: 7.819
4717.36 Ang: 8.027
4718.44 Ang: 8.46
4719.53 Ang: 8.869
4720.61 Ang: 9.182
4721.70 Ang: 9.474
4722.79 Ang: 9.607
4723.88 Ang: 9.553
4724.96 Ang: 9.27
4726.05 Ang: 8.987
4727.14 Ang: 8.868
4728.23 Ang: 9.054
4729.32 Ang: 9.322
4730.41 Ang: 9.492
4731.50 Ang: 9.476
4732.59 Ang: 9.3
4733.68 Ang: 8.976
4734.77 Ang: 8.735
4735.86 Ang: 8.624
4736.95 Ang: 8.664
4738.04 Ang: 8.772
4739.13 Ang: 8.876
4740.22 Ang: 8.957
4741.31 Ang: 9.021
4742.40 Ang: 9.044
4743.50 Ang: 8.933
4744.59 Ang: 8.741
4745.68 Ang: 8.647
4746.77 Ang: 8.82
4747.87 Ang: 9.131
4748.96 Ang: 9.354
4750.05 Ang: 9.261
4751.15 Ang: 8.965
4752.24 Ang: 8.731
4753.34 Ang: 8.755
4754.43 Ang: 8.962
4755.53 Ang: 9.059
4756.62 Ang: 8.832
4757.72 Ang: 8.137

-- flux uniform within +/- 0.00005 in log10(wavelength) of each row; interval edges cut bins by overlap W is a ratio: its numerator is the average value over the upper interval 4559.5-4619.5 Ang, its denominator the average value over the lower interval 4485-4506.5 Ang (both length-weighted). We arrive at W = 1.23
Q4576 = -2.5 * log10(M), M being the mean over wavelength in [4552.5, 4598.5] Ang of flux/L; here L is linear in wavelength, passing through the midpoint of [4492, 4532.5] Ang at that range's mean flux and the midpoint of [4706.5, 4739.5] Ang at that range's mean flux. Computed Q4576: -0.12 mag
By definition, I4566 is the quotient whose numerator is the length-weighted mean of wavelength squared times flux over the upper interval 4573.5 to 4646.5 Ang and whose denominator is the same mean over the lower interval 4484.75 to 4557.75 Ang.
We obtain 1.25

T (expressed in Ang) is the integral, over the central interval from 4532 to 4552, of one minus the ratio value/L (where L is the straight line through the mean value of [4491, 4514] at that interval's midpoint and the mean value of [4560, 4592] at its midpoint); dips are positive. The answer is 3.1 Ang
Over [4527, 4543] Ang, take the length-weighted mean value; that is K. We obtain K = 7.01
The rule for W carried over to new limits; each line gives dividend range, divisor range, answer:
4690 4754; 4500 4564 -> 1.17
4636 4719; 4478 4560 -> 1.18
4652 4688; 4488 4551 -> 1.20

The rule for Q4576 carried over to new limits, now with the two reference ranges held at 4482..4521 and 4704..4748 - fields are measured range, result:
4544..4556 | 0.075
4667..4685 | -0.027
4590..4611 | -0.098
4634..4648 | 0.018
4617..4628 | -0.180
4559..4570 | -0.207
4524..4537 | 0.152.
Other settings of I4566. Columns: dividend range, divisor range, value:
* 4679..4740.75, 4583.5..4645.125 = 1.03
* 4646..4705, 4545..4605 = 1.08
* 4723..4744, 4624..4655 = 1.11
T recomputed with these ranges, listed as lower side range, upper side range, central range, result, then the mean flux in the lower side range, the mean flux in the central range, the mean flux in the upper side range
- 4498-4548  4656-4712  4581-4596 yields -1.1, 7.52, 8.72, 9.02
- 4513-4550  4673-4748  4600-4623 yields -4.5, 7.32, 9.61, 8.95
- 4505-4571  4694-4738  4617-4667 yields -2.3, 7.84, 8.89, 8.96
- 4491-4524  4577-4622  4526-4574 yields 2.1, 7.64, 7.95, 9.07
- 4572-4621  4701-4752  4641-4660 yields 0.8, 9.09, 8.68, 8.98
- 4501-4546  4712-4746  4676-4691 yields -0.4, 7.51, 8.82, 8.91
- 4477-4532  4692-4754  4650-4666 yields -0.7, 7.45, 8.92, 8.98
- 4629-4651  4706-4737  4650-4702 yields -1.5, 8.43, 8.9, 8.93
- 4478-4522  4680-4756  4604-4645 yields -4.3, 7.47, 9.17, 8.93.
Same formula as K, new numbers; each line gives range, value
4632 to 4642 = 8.27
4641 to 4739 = 8.9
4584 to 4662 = 8.97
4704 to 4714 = 9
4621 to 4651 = 8.66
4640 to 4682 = 8.82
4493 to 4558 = 7.45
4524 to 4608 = 8.25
